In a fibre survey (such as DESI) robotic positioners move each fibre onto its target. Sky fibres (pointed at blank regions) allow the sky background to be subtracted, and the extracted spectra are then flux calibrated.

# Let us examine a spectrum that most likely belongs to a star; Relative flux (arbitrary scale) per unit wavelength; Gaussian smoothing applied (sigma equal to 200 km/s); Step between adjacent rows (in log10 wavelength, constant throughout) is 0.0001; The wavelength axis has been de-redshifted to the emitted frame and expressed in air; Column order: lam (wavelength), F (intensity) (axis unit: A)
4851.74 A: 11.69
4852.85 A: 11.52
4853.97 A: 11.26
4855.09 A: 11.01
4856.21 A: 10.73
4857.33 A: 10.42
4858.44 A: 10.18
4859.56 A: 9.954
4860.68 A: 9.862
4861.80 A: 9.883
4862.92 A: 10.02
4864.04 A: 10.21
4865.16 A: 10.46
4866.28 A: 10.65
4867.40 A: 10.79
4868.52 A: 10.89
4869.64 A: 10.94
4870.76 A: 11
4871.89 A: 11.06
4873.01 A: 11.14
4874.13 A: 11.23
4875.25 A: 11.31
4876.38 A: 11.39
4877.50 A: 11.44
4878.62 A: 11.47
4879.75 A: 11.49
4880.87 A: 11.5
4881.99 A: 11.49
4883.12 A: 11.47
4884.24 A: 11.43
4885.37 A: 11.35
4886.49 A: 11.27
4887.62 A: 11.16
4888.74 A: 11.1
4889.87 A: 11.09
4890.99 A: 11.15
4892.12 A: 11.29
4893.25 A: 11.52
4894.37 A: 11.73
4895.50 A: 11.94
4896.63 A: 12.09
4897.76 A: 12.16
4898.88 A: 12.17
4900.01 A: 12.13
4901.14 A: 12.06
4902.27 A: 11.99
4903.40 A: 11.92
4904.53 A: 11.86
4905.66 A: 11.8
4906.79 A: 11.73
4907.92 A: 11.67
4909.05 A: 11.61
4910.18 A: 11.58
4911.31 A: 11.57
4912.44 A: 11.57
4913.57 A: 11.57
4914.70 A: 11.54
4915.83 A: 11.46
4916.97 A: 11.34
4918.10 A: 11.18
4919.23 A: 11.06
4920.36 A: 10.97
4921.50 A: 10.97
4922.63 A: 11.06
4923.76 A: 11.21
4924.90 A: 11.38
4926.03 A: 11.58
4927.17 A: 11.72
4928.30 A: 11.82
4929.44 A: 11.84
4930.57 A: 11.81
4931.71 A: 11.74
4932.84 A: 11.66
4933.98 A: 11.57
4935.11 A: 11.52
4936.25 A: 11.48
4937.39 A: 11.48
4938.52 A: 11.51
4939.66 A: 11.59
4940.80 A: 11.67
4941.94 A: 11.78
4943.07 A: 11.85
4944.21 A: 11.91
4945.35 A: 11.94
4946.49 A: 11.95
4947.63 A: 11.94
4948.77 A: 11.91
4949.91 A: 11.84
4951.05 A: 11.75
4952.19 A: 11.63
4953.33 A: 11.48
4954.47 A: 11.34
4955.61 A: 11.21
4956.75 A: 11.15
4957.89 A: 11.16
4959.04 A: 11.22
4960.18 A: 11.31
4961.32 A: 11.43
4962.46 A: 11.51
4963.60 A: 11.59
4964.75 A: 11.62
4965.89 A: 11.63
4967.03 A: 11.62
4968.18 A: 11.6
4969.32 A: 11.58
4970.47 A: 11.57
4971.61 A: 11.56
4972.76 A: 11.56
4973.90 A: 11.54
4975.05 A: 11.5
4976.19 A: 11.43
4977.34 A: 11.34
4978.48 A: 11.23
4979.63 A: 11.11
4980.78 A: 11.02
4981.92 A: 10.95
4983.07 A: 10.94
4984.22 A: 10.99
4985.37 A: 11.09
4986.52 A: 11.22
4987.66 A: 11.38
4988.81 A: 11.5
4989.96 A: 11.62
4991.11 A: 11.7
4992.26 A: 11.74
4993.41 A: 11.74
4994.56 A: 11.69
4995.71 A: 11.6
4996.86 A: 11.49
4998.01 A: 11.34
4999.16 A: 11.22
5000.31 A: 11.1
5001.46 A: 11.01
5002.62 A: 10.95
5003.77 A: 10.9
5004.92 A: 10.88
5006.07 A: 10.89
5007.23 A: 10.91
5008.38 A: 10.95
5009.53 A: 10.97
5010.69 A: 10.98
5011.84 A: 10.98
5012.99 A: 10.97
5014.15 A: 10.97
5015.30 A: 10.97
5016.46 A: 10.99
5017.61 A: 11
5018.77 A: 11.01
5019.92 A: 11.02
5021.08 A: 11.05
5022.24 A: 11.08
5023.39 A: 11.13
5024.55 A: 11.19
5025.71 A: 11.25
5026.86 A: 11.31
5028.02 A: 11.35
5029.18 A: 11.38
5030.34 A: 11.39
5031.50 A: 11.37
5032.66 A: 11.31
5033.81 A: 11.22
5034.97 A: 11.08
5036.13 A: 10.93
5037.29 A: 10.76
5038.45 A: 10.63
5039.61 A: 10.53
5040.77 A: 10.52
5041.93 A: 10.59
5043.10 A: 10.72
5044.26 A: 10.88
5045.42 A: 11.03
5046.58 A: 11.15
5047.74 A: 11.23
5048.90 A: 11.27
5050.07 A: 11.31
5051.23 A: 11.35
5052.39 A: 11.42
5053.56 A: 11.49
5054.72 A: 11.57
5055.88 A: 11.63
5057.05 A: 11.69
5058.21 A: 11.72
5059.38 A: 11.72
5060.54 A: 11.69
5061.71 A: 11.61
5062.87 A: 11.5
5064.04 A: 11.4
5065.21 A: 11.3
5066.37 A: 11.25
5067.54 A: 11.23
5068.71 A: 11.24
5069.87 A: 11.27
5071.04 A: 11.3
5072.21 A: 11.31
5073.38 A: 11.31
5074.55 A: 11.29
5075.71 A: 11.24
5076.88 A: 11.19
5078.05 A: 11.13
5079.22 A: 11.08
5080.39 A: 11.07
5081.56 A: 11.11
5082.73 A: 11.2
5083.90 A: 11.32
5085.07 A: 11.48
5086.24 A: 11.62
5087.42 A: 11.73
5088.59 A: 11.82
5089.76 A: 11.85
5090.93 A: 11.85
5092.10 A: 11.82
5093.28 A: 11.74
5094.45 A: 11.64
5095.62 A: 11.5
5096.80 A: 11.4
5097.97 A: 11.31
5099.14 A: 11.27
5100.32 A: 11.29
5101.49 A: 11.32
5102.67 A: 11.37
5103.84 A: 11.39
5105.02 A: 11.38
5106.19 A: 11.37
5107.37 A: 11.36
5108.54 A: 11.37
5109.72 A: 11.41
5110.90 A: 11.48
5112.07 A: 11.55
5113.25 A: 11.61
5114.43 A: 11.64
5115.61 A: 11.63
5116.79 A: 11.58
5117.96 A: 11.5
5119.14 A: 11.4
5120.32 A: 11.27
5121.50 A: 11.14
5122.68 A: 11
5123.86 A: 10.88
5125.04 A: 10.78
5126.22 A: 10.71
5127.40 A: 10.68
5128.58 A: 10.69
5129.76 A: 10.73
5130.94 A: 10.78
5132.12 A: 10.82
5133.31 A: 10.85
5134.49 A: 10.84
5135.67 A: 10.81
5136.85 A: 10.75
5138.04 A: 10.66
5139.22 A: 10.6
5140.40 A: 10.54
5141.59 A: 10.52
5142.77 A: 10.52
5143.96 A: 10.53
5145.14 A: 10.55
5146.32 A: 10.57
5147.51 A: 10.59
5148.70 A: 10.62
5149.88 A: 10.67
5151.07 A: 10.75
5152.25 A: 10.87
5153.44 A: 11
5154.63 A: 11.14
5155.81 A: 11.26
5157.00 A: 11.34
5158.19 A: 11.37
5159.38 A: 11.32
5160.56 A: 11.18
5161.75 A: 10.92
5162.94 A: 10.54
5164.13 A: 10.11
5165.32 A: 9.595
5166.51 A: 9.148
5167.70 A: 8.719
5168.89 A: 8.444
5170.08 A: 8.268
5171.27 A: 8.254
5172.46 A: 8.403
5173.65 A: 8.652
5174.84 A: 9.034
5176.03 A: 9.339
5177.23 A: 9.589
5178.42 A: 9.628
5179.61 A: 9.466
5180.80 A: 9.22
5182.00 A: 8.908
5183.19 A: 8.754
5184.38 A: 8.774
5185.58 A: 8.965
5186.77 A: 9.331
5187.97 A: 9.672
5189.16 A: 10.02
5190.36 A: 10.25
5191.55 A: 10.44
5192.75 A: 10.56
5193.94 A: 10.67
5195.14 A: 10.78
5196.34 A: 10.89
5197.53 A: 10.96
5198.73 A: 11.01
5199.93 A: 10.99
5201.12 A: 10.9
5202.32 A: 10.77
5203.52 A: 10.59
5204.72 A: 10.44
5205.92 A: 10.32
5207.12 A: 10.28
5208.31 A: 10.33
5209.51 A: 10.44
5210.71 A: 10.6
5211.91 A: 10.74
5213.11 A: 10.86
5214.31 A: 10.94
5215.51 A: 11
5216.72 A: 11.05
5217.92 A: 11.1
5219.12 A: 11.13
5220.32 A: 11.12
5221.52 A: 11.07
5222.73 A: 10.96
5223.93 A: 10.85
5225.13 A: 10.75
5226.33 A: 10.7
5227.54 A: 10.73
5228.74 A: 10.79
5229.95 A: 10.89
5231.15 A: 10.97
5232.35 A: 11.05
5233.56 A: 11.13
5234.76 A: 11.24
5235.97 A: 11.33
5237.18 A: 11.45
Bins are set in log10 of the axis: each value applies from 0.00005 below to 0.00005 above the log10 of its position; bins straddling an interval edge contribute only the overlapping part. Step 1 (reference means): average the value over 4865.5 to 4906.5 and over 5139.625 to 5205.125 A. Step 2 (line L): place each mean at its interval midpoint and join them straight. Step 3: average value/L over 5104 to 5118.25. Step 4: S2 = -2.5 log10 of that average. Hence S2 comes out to -0.11 mag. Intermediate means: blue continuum 11.5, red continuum 10.1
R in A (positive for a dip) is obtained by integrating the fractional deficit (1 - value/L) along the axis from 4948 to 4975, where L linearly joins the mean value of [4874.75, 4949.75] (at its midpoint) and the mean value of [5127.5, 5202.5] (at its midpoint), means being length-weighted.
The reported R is -0.48 A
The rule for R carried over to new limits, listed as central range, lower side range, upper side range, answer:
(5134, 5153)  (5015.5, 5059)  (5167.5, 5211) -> -0.82 A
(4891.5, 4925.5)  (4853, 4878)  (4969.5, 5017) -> -2.20 A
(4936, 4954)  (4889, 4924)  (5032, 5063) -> -0.40 A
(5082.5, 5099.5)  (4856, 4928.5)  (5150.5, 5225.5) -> -1.62 A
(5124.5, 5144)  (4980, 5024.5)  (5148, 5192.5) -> -1.11 A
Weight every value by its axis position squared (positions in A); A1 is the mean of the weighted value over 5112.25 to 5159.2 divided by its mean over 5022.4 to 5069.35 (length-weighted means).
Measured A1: 1.01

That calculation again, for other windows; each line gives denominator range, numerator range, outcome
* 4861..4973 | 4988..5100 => 1.03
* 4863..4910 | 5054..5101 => 1.08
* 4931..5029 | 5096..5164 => 1.03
